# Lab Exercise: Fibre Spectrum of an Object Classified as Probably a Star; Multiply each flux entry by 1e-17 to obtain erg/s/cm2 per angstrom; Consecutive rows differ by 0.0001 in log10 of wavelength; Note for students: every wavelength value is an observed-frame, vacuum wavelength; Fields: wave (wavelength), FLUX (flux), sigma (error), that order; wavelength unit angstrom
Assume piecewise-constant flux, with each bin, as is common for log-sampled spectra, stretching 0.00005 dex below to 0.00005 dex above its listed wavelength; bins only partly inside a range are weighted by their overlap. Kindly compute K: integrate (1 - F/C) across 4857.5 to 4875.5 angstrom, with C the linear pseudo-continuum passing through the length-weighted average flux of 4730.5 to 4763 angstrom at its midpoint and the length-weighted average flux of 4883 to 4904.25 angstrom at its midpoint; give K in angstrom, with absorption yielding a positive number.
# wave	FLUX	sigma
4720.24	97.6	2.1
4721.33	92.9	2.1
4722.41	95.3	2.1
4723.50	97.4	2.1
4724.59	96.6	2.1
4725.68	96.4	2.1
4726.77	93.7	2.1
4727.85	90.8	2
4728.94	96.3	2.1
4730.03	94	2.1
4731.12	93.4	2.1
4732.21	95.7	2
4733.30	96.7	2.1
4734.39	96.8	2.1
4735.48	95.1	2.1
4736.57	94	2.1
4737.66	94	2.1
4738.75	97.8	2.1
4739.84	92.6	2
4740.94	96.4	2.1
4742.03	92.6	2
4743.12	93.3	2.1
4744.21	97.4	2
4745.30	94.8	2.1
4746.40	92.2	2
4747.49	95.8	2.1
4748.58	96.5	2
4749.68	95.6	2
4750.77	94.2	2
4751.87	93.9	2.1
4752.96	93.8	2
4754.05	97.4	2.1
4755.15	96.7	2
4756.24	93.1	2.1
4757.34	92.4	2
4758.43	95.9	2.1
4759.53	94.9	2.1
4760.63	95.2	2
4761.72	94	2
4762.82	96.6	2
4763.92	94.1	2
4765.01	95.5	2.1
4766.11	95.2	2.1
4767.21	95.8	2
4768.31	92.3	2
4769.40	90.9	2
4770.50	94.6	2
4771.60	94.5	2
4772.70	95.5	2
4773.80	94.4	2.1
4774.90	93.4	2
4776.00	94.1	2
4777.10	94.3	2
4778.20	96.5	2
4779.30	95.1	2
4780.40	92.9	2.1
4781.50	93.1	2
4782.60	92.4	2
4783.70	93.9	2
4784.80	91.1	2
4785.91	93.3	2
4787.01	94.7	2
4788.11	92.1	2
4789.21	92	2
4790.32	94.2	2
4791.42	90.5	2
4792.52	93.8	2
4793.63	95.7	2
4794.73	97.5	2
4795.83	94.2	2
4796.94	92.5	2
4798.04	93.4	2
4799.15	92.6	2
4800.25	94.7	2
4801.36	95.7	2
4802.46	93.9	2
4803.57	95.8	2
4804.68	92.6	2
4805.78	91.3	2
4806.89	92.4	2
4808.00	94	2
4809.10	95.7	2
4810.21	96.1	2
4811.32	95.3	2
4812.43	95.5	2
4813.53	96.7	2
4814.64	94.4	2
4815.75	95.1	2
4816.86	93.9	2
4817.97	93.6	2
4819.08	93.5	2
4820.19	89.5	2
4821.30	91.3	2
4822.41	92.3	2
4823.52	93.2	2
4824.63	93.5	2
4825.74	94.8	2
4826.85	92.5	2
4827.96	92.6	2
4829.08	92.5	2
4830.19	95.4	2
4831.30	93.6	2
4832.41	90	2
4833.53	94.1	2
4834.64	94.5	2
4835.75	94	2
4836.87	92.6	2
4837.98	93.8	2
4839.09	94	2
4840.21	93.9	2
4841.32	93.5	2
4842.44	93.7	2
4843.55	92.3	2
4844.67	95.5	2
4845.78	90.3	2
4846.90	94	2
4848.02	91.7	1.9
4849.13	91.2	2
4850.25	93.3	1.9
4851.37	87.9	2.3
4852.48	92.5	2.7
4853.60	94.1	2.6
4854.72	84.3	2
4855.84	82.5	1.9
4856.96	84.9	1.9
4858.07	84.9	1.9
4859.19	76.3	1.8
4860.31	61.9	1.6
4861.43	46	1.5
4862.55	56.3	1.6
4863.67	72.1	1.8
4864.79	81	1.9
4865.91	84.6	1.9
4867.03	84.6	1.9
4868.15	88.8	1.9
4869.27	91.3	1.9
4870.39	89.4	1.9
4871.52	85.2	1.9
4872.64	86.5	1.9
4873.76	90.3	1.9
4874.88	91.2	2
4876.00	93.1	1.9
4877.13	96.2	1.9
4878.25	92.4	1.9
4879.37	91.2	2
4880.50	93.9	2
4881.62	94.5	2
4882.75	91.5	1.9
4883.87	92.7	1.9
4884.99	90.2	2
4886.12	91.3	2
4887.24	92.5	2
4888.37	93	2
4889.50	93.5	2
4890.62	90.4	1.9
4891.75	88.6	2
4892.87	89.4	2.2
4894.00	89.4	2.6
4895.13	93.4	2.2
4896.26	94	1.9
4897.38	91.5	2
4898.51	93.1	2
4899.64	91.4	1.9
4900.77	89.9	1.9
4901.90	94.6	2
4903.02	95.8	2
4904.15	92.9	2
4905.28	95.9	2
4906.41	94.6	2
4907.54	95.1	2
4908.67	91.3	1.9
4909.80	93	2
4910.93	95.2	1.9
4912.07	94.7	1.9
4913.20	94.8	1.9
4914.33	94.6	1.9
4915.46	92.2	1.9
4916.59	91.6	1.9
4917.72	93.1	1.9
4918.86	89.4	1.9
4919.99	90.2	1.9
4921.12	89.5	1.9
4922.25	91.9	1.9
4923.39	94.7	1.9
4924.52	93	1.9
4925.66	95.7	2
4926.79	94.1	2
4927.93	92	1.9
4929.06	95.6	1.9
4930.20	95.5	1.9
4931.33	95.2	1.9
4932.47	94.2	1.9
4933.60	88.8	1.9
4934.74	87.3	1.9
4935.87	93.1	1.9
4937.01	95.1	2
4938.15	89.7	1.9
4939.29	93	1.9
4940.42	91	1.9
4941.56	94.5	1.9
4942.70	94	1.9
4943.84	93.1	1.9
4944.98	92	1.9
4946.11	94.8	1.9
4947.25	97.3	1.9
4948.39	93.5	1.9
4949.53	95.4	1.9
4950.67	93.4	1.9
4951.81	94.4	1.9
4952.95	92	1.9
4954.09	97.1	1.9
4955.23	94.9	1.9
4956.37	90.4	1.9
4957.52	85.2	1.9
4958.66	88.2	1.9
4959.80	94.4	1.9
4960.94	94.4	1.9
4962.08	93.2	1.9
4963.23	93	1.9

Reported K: 2.5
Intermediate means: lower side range 94.9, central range 79.5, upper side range 92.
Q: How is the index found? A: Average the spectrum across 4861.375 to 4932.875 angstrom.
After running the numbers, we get 90.7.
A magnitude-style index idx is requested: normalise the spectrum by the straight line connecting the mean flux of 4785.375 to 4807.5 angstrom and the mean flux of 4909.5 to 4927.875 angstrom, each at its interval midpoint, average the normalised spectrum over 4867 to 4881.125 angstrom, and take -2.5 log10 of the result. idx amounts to 0.03 mag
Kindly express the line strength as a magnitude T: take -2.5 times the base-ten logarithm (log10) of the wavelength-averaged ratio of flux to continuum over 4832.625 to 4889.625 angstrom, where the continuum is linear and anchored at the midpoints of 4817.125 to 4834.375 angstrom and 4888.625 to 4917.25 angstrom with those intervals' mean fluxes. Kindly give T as 0.06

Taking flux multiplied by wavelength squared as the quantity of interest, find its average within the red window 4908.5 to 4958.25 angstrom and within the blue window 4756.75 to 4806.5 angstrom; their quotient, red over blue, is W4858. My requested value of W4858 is 1.1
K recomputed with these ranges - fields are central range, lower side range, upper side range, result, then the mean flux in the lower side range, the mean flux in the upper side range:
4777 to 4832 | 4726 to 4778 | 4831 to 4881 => -1.6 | 94.7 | 87.5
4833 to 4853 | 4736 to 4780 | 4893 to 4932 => 0.2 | 94.7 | 93.1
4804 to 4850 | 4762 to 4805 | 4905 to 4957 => 0.2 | 94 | 93.3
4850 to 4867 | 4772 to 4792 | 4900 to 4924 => 2.6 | 93.5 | 93.1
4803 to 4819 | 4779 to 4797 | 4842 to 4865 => -0.8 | 93.5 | 83.1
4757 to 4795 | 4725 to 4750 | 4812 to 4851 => 0.1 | 94.9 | 93.3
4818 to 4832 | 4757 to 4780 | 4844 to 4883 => -0.6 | 94.5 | 85.8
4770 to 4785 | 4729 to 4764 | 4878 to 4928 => 0.1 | 94.9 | 92.6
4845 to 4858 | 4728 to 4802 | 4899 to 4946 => 0.6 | 94.4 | 93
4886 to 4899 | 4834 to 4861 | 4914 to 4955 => -0.1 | 89.3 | 93.1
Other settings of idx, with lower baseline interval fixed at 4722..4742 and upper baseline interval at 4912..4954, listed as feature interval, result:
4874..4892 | 0.02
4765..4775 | 0.01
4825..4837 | 0.01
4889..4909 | 0.01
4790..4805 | 0.00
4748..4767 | 0.00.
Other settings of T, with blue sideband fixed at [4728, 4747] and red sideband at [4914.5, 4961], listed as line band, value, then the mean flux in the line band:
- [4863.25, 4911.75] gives 0.027 mag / 91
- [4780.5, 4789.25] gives 0.016 mag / 92.9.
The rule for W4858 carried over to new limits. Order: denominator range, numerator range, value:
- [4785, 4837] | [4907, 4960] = 1.04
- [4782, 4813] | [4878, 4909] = 1.03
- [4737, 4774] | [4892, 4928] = 1.05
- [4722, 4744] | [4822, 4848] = 1.03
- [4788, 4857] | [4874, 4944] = 1.03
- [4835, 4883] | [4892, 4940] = 1.09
